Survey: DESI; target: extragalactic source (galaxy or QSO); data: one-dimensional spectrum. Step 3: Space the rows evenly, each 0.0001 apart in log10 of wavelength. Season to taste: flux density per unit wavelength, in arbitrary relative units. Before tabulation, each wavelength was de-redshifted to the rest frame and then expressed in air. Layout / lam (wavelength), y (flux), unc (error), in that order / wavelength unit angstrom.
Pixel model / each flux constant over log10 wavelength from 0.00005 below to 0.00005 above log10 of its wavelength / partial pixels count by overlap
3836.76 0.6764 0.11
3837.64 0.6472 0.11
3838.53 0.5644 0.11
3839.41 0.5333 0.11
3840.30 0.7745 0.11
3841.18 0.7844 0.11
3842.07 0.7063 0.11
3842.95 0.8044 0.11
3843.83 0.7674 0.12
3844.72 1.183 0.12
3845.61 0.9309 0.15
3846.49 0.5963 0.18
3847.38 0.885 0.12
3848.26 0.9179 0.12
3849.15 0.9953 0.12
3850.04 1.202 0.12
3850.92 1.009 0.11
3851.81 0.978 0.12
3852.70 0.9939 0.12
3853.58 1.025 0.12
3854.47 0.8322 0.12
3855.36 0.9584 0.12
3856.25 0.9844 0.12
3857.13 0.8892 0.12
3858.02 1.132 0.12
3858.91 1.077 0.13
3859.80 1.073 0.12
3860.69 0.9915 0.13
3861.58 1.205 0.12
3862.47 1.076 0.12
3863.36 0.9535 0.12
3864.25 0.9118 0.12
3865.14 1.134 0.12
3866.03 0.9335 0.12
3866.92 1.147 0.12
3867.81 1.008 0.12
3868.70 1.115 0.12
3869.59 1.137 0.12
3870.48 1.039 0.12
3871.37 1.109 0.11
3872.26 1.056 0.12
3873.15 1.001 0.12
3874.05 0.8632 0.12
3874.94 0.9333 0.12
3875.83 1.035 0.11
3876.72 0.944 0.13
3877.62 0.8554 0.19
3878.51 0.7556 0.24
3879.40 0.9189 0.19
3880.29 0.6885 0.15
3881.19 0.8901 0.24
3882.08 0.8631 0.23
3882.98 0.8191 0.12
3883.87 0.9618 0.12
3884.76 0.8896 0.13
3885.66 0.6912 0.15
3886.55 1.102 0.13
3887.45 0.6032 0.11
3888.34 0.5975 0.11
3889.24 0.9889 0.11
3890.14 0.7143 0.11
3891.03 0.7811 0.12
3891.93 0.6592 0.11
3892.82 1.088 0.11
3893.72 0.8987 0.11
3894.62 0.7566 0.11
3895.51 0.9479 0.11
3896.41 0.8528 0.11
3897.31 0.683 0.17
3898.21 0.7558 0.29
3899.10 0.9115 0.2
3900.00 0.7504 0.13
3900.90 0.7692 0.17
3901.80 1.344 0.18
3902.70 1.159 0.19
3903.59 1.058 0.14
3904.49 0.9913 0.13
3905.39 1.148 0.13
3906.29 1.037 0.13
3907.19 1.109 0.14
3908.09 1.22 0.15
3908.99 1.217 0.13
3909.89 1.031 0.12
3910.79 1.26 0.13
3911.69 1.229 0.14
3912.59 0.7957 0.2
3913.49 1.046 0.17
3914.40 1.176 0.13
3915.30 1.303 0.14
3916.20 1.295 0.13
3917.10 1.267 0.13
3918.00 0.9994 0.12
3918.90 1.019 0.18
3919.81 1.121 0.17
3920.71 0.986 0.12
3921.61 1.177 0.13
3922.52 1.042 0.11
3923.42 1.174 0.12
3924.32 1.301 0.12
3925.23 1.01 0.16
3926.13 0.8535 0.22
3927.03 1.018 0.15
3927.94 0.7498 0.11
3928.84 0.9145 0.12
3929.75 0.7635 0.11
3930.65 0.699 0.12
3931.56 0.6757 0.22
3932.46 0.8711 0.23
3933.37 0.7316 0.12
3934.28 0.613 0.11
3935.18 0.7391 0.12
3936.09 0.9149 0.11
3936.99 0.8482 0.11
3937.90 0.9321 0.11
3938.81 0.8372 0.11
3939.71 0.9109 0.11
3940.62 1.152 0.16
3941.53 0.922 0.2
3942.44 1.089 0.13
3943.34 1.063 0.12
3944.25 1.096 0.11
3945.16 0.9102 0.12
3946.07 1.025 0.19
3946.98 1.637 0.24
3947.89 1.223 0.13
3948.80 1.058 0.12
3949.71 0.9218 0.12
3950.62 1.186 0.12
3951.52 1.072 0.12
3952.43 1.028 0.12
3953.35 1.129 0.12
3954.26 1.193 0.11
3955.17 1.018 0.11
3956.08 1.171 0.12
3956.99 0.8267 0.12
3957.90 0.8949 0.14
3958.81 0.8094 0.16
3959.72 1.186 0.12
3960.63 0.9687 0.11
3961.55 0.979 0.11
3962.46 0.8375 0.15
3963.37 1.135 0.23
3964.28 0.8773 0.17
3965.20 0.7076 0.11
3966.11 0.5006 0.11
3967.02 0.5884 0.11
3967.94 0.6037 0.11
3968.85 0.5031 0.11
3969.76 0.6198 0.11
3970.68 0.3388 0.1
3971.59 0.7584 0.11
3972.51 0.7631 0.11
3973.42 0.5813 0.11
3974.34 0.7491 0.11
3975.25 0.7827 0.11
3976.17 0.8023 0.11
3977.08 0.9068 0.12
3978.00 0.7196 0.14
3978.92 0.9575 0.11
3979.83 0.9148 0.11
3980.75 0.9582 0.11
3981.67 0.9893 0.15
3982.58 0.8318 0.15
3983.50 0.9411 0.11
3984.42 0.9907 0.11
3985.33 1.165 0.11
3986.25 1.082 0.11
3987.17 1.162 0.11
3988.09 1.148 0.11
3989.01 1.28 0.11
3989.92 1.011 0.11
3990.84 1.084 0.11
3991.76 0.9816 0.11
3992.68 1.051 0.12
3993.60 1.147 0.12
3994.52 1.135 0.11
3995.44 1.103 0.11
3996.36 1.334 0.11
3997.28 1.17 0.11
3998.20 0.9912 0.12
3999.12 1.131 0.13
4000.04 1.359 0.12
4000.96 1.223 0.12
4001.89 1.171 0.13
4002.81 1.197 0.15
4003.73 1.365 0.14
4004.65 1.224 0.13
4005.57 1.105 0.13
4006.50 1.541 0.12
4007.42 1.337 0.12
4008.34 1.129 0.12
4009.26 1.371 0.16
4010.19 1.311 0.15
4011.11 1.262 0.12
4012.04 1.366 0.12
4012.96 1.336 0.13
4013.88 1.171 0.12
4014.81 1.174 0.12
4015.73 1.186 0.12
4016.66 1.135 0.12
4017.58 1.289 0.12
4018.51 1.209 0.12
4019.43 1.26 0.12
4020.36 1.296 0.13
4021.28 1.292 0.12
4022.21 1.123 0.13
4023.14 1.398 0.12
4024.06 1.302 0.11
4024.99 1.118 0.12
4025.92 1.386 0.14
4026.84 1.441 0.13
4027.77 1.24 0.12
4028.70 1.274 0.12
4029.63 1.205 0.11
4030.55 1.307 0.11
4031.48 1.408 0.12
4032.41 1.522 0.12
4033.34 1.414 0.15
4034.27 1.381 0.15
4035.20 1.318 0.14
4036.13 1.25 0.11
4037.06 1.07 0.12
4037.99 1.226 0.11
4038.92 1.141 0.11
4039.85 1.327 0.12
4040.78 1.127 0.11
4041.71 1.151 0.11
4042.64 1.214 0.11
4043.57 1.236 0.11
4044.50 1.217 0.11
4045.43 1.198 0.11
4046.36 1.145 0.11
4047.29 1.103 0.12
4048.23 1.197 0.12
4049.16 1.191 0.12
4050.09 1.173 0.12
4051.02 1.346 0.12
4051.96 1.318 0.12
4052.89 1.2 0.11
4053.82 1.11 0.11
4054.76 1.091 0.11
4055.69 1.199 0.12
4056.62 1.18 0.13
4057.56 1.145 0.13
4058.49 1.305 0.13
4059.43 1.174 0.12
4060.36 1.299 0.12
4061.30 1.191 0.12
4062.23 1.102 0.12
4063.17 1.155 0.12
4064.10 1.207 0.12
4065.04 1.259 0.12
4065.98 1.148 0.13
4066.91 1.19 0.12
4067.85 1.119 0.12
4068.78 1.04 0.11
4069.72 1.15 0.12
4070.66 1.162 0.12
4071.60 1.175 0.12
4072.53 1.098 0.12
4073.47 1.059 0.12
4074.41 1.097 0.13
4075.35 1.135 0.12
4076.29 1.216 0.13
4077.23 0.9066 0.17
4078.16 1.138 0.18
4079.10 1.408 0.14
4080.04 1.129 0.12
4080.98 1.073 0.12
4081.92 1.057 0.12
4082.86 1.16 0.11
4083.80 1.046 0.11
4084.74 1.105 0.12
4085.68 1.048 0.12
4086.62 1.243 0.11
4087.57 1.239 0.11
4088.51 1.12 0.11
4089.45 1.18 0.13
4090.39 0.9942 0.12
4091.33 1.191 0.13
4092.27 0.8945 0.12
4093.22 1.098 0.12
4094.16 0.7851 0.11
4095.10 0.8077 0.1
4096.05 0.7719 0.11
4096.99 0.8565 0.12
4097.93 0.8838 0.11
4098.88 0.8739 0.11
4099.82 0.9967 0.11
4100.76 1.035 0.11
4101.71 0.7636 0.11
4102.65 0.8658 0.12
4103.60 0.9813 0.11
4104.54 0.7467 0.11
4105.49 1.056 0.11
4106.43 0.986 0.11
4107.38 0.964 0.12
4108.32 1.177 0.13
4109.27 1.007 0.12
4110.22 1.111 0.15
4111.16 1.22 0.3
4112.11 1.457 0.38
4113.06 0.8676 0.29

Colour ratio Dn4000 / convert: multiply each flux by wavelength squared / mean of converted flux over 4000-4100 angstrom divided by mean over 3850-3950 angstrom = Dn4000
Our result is 1.30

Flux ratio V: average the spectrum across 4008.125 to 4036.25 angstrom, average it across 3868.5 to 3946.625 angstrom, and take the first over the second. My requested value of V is 1.34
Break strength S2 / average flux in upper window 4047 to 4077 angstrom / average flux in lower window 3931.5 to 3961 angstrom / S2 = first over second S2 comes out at 1.18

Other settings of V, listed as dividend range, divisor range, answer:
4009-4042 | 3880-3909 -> 1.41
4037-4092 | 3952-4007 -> 1.19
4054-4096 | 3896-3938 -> 1.13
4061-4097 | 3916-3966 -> 1.11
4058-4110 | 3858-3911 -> 1.12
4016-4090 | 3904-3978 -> 1.26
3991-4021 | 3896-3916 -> 1.17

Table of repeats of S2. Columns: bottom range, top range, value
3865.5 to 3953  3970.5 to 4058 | 1.19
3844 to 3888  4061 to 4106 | 1.10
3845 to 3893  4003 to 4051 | 1.33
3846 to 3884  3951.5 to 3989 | 0.91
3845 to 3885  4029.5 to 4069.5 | 1.25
